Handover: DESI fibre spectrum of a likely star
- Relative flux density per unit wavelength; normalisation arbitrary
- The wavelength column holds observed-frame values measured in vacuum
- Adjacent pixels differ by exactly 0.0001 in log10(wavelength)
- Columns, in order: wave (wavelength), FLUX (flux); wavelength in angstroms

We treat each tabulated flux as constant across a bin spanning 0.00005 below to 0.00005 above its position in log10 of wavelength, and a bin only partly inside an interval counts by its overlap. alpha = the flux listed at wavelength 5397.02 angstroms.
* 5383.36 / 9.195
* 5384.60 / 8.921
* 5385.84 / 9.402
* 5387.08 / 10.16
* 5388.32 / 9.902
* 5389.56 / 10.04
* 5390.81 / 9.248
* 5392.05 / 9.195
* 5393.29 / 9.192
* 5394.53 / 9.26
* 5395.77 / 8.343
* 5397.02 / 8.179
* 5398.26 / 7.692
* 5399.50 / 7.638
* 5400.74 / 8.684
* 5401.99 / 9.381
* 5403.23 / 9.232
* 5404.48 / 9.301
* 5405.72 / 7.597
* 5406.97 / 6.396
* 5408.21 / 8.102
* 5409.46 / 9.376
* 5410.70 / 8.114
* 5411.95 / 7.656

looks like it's 8.179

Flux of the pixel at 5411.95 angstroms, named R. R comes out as 7.656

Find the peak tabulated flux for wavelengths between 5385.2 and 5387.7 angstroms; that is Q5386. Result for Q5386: 10.16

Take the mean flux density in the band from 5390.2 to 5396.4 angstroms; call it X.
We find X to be 9.05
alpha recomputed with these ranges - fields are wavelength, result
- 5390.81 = 9.248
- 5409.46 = 9.376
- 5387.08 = 10.16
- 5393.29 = 9.192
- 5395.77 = 8.343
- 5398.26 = 7.692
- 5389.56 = 10.04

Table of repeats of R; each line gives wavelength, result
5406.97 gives 6.396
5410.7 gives 8.114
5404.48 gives 9.301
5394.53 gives 9.26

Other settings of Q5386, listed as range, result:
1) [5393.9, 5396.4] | 9.26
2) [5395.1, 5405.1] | 9.381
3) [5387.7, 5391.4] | 10.04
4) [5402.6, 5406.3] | 9.301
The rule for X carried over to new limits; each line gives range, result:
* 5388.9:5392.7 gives 9.48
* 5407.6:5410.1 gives 8.74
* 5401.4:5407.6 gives 8.38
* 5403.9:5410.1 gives 8.15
